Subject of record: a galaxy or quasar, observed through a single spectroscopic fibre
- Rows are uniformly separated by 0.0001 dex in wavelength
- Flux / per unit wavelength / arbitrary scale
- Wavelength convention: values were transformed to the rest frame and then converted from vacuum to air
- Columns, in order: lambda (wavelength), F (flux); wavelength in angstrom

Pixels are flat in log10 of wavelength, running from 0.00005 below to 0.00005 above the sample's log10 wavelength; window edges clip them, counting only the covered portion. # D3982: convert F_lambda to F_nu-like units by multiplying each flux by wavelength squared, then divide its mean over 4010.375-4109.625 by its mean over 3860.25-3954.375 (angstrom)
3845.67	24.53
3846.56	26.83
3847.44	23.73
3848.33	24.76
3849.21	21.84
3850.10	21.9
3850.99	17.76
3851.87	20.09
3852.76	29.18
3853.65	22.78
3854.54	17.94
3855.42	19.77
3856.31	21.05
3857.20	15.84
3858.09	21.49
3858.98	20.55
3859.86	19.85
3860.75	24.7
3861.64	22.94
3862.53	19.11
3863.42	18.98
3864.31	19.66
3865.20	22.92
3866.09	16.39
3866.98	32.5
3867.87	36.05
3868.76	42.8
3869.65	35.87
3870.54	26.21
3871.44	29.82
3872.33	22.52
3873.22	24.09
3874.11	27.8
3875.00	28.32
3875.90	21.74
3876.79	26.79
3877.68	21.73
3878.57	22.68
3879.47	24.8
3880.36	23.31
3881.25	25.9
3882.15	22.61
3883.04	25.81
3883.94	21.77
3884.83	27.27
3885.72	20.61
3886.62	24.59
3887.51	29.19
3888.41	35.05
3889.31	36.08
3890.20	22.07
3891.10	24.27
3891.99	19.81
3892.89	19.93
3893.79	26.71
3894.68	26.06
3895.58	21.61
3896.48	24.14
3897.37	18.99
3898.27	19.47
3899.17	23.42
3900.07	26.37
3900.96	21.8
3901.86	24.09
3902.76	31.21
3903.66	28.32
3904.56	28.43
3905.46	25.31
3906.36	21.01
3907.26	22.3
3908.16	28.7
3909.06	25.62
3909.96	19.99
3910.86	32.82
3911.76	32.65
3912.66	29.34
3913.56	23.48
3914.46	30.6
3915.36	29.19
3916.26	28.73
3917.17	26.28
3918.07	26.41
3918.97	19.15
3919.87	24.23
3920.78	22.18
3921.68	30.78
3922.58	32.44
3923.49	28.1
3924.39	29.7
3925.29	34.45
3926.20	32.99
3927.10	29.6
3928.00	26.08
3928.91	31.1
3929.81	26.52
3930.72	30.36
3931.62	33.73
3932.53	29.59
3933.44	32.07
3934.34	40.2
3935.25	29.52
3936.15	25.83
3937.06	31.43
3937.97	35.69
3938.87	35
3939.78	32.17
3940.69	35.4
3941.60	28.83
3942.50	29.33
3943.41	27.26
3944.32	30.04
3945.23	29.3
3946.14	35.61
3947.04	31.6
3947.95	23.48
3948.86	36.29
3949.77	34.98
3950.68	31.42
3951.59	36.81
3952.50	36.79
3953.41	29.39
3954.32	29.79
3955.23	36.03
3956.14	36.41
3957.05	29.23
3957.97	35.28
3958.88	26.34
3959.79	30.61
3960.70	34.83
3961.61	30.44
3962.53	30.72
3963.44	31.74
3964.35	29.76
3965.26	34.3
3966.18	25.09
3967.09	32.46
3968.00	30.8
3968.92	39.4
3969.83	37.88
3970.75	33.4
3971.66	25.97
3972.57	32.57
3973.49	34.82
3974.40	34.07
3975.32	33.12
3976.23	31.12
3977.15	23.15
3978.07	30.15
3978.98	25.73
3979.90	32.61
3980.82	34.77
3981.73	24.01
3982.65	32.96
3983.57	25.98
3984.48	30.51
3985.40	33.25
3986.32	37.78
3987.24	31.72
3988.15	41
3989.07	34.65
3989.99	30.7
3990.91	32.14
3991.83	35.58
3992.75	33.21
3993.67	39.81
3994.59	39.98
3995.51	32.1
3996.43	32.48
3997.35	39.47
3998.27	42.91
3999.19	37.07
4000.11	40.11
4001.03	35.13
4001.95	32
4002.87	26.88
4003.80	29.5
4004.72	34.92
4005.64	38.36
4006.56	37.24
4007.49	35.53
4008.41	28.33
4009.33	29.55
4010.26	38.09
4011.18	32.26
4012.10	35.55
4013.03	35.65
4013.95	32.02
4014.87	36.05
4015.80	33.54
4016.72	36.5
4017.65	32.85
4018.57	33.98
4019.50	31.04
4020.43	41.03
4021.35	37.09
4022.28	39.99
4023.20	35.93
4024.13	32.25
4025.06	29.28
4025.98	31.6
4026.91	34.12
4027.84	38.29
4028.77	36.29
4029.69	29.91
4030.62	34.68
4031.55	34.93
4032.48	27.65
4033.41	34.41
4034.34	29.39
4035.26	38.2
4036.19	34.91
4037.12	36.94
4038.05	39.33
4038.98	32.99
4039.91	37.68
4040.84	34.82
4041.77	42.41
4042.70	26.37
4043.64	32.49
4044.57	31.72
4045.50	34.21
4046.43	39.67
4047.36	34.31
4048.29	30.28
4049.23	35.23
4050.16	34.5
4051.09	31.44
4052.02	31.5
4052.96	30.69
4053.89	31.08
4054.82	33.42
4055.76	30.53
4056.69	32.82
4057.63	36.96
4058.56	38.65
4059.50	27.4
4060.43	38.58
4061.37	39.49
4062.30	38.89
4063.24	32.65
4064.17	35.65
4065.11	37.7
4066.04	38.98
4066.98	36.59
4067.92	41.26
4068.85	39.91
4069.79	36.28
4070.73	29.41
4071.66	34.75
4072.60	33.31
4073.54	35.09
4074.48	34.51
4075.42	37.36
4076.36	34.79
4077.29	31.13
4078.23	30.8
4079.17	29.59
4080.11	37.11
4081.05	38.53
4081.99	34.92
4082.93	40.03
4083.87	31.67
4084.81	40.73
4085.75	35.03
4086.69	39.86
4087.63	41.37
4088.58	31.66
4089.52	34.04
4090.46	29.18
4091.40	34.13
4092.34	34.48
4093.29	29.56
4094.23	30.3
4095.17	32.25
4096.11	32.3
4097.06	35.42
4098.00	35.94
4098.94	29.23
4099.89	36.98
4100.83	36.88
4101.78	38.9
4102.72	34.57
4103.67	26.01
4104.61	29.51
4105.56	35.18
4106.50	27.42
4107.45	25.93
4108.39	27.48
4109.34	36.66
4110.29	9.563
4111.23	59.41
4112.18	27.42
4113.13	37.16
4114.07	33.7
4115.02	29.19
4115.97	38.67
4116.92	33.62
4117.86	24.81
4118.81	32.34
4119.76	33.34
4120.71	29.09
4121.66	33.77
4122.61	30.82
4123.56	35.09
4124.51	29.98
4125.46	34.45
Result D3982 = 1.3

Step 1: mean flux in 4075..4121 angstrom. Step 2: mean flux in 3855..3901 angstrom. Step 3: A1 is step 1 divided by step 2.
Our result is 1.36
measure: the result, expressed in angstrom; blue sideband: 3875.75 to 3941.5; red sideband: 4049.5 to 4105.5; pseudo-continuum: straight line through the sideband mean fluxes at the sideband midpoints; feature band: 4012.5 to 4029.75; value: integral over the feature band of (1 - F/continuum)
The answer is -1.4 angstrom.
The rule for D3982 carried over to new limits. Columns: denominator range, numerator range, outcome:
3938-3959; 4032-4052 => 1.11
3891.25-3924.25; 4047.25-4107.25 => 1.46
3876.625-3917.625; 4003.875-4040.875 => 1.45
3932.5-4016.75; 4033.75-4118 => 1.09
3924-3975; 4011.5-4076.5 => 1.14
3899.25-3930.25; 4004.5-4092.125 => 1.36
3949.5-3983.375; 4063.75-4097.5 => 1.16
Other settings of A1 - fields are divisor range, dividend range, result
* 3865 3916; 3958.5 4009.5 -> 1.26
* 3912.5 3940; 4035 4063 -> 1.17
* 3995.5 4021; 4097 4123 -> 0.93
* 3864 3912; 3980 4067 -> 1.34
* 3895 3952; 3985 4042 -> 1.22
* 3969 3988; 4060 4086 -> 1.14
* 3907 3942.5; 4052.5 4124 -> 1.16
